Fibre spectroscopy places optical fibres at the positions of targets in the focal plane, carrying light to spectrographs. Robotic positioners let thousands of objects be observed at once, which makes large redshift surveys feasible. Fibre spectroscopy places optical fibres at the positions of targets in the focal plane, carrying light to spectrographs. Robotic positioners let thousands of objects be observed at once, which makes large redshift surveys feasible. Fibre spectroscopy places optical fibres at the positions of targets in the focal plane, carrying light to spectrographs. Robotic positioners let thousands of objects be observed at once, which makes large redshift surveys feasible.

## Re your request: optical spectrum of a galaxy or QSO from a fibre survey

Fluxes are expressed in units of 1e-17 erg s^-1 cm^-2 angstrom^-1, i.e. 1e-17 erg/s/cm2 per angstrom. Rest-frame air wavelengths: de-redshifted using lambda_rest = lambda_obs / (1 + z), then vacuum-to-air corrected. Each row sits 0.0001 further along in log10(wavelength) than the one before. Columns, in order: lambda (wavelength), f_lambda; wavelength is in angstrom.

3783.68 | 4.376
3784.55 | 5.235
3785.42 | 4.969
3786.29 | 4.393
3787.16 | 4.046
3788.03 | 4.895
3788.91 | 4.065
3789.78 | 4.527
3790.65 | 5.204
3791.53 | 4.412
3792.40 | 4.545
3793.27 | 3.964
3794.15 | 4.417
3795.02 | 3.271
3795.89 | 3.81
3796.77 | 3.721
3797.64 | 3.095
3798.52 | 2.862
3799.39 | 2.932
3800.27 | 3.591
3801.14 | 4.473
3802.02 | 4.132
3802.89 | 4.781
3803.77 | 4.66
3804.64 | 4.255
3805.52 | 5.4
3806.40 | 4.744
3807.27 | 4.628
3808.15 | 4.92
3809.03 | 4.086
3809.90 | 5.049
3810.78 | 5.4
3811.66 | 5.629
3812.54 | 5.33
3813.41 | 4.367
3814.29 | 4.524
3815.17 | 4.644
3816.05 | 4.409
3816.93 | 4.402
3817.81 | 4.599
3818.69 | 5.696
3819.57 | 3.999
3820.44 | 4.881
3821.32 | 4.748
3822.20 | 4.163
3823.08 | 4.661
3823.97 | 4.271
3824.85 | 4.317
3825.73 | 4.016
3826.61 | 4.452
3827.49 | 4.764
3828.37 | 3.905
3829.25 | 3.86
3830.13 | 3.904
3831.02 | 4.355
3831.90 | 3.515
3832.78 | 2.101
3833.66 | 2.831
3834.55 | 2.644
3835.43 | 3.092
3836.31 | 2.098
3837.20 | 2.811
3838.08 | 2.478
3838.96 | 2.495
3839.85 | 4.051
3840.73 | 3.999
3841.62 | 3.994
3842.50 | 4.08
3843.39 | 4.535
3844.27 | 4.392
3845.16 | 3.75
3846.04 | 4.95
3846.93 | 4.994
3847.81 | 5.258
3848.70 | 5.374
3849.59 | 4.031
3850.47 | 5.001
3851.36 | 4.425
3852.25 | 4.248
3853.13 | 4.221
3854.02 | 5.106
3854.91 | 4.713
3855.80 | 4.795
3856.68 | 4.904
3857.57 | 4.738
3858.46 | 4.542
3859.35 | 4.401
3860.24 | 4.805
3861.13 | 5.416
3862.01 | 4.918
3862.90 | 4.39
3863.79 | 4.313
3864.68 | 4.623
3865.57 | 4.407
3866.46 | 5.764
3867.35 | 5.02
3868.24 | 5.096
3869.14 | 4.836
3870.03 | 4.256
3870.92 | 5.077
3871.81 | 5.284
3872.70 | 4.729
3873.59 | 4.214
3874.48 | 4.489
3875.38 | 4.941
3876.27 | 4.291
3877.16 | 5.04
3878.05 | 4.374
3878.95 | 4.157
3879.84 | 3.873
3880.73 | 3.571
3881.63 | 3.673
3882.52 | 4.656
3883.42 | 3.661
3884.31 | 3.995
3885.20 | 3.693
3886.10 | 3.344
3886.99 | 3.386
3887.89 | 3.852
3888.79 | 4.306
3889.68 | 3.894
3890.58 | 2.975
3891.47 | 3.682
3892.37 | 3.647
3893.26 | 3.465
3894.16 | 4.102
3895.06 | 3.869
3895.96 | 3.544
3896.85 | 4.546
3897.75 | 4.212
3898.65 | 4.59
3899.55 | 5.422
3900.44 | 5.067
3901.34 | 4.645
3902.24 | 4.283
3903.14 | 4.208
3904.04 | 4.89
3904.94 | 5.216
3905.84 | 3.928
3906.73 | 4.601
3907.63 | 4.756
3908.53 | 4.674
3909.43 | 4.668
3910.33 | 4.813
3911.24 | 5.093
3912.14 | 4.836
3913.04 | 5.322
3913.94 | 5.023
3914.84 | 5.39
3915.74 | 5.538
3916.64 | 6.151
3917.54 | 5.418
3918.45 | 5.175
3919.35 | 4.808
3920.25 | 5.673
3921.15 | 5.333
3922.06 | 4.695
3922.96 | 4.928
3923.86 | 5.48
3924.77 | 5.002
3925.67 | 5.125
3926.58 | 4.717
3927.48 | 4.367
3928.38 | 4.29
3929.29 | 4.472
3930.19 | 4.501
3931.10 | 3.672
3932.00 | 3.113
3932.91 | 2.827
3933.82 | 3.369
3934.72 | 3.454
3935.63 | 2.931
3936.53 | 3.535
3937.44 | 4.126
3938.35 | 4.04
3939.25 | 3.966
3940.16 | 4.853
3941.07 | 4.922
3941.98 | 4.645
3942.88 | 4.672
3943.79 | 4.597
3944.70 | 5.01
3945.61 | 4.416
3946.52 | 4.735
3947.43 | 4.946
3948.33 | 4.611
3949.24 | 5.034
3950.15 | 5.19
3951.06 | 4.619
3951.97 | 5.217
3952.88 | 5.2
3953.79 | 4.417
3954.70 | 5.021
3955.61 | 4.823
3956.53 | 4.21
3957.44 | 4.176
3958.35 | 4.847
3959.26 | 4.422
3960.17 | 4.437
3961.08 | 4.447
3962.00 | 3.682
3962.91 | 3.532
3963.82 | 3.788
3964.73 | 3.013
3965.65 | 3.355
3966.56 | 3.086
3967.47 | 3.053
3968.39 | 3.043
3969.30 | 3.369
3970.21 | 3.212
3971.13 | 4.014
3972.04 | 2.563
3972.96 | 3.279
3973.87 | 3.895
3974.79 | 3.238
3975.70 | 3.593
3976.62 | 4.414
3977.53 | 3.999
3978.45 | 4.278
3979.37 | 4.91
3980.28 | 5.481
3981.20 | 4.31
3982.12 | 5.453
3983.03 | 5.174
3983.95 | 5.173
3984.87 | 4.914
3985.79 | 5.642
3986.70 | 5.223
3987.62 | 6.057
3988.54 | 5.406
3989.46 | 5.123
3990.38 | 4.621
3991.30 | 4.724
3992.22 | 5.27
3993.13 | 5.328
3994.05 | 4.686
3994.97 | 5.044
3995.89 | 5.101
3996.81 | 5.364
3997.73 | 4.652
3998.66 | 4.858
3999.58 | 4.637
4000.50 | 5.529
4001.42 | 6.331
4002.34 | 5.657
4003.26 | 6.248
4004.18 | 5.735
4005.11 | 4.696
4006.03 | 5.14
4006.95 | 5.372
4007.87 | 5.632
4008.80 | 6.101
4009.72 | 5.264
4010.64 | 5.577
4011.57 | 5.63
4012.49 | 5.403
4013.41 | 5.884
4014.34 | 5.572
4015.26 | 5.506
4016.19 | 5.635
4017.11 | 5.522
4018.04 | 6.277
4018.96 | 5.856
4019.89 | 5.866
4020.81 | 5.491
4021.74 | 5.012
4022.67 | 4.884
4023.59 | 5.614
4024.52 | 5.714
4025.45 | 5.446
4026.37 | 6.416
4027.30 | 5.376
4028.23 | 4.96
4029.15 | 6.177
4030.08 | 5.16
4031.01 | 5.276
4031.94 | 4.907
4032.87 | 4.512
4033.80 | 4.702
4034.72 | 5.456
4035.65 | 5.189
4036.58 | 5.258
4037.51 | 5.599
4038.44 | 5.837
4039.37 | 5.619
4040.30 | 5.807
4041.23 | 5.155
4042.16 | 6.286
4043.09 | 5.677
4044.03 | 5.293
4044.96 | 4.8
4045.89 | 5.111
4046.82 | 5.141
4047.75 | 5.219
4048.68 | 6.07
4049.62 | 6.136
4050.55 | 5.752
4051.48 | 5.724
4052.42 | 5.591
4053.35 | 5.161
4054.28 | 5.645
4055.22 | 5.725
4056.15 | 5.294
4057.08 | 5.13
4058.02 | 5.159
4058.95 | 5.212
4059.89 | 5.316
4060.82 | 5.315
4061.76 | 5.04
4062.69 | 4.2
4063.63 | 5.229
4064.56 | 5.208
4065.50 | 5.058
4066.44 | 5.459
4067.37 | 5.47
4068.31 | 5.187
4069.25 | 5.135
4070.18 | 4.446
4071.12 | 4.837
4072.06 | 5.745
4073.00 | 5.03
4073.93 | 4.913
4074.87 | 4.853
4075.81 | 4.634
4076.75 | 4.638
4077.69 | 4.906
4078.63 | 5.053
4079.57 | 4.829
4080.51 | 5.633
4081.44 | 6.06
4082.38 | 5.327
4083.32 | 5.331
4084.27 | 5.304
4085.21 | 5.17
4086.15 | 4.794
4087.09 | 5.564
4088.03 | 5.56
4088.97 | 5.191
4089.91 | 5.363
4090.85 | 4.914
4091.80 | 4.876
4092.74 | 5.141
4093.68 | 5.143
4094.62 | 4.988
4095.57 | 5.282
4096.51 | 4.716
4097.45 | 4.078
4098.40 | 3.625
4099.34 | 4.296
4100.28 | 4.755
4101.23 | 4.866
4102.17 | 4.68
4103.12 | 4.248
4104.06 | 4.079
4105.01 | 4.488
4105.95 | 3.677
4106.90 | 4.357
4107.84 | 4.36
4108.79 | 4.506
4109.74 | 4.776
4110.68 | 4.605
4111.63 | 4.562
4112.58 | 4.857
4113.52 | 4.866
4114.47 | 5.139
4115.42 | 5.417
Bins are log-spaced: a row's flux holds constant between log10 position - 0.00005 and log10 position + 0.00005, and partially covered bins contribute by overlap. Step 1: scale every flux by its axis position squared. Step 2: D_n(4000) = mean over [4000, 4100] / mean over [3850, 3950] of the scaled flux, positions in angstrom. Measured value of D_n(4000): 1.3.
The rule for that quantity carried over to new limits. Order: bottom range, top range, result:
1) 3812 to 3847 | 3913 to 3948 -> 1.20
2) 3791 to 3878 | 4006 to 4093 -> 1.37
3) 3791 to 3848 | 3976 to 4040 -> 1.42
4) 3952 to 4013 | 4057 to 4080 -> 1.12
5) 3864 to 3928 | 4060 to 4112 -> 1.18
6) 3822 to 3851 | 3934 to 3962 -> 1.22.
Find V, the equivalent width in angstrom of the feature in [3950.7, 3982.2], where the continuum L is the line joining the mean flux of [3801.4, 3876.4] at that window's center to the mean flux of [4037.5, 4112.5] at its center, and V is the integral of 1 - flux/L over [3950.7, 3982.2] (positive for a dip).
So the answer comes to 4.8 angstrom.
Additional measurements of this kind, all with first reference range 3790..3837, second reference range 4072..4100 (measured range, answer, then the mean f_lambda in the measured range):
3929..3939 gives 2.03 angstrom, 3.63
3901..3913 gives -0.56 angstrom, 4.68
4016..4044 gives -3.67 angstrom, 5.48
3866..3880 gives -1.15 angstrom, 4.73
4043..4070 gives -2.09 angstrom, 5.31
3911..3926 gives -2.42 angstrom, 5.24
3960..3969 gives 2.20 angstrom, 3.51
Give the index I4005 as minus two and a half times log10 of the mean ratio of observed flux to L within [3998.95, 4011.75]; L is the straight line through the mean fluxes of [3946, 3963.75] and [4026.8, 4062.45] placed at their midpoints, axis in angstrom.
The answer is -0.10 mag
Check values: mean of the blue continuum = 4.59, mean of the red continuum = 5.38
